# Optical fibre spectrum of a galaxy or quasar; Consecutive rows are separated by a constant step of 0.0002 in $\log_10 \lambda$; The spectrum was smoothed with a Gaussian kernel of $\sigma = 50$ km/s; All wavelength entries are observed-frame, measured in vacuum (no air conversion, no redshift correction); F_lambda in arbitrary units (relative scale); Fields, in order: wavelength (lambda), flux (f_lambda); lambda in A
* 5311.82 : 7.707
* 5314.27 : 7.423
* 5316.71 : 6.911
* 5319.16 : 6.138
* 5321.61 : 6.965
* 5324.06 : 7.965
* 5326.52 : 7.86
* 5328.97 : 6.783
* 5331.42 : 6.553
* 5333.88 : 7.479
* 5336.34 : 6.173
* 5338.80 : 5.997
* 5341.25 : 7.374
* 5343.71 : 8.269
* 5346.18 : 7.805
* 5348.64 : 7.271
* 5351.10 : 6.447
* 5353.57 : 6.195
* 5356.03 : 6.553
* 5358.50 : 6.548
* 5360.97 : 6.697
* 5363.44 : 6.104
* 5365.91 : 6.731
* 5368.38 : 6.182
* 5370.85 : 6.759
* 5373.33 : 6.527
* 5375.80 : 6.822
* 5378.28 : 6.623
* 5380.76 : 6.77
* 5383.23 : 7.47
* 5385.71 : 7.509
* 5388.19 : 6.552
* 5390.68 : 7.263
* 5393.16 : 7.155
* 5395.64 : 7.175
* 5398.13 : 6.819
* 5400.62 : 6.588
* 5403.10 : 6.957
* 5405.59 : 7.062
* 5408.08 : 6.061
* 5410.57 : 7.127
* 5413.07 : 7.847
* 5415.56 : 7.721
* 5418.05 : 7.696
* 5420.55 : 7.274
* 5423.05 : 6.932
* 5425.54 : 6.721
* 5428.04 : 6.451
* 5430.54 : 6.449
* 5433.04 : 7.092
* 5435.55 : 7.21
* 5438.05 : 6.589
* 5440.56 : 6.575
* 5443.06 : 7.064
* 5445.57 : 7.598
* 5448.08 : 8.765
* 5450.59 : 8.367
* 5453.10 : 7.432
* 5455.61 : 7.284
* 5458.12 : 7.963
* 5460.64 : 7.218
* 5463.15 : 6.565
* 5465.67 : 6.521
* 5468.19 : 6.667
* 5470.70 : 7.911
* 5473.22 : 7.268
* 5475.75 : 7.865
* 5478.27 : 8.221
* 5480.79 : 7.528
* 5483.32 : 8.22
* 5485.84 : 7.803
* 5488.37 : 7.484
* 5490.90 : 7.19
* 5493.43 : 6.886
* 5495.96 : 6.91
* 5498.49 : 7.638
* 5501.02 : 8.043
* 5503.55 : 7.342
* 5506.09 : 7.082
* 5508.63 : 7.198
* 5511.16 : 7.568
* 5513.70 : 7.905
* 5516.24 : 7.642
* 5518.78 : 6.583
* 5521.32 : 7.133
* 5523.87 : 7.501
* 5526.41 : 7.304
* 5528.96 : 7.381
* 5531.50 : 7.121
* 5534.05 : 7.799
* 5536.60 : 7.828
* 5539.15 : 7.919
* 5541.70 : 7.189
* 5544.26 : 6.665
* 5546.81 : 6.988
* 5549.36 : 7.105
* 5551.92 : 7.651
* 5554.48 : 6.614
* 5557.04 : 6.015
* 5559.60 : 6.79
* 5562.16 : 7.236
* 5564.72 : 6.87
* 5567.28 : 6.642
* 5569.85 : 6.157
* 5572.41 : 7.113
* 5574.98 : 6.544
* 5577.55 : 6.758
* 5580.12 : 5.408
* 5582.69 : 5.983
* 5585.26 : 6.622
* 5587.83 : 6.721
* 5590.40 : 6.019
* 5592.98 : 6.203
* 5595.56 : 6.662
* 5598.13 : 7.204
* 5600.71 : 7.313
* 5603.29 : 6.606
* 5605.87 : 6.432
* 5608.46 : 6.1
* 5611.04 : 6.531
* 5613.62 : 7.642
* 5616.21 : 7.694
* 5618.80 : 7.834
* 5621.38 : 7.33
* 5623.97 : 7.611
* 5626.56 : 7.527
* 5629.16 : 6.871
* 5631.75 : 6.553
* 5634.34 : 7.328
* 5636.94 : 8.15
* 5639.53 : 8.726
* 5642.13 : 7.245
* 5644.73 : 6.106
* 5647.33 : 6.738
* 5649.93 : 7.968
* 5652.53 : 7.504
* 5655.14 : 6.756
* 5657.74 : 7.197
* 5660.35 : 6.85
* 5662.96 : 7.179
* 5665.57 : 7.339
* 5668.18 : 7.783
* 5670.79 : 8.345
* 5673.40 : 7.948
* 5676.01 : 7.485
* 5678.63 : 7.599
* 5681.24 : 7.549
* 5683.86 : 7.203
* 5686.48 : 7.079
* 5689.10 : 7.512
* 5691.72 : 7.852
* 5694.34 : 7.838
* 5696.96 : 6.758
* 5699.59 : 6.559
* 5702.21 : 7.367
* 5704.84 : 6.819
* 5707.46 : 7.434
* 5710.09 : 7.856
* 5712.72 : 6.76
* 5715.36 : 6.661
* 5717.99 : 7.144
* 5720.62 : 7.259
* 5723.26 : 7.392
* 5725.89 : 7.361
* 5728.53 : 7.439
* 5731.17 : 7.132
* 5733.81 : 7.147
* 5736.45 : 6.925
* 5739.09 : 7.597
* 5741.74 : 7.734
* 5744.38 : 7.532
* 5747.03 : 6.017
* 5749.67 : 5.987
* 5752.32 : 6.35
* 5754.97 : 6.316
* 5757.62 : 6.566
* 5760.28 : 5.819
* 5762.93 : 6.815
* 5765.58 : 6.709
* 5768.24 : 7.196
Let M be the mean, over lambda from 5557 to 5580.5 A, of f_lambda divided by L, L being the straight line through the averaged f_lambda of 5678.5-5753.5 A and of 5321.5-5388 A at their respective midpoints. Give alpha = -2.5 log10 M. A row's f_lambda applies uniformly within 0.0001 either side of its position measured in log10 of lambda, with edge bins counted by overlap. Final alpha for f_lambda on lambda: 0.07 mag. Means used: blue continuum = 6.9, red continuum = 7.16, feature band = 6.63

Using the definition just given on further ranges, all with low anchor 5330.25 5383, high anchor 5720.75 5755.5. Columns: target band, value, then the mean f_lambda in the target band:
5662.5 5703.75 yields -0.072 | 7.46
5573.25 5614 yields 0.064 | 6.53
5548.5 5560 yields 0.012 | 6.82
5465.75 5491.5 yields -0.110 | 7.58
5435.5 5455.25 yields -0.096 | 7.46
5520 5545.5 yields -0.076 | 7.38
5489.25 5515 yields -0.078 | 7.38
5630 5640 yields -0.093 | 7.57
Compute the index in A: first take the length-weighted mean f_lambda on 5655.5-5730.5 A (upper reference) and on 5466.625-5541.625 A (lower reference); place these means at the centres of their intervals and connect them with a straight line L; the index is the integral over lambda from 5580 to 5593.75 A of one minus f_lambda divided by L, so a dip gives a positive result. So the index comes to 2.2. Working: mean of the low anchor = 7.47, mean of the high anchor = 7.33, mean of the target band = 6.22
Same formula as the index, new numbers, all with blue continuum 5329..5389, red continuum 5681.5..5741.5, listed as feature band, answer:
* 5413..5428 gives -0.80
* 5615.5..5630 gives -0.72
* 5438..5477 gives -2.50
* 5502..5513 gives -0.56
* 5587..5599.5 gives 0.95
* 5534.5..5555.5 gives -0.70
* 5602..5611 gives 0.90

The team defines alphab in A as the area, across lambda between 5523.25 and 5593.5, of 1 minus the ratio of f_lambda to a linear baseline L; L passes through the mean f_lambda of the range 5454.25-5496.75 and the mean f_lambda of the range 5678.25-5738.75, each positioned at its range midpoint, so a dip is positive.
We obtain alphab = 4.56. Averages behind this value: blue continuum 7.39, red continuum 7.25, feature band 6.86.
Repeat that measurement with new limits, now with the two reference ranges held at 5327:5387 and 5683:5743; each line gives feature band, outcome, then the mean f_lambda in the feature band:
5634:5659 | -0.69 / 7.37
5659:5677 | -0.90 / 7.56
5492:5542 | -2.71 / 7.4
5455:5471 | -0.35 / 7.11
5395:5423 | -0.88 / 7.11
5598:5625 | 0.09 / 7.11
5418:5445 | 0.09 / 6.9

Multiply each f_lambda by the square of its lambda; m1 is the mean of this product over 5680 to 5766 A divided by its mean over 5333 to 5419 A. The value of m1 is 1.15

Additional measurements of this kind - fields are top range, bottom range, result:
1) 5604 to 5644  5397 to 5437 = 1.12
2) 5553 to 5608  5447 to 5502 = 0.91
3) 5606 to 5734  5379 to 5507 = 1.09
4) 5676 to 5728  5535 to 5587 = 1.12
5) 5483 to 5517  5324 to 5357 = 1.13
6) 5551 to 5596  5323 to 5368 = 1.03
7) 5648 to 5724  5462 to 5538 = 1.06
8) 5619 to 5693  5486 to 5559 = 1.07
